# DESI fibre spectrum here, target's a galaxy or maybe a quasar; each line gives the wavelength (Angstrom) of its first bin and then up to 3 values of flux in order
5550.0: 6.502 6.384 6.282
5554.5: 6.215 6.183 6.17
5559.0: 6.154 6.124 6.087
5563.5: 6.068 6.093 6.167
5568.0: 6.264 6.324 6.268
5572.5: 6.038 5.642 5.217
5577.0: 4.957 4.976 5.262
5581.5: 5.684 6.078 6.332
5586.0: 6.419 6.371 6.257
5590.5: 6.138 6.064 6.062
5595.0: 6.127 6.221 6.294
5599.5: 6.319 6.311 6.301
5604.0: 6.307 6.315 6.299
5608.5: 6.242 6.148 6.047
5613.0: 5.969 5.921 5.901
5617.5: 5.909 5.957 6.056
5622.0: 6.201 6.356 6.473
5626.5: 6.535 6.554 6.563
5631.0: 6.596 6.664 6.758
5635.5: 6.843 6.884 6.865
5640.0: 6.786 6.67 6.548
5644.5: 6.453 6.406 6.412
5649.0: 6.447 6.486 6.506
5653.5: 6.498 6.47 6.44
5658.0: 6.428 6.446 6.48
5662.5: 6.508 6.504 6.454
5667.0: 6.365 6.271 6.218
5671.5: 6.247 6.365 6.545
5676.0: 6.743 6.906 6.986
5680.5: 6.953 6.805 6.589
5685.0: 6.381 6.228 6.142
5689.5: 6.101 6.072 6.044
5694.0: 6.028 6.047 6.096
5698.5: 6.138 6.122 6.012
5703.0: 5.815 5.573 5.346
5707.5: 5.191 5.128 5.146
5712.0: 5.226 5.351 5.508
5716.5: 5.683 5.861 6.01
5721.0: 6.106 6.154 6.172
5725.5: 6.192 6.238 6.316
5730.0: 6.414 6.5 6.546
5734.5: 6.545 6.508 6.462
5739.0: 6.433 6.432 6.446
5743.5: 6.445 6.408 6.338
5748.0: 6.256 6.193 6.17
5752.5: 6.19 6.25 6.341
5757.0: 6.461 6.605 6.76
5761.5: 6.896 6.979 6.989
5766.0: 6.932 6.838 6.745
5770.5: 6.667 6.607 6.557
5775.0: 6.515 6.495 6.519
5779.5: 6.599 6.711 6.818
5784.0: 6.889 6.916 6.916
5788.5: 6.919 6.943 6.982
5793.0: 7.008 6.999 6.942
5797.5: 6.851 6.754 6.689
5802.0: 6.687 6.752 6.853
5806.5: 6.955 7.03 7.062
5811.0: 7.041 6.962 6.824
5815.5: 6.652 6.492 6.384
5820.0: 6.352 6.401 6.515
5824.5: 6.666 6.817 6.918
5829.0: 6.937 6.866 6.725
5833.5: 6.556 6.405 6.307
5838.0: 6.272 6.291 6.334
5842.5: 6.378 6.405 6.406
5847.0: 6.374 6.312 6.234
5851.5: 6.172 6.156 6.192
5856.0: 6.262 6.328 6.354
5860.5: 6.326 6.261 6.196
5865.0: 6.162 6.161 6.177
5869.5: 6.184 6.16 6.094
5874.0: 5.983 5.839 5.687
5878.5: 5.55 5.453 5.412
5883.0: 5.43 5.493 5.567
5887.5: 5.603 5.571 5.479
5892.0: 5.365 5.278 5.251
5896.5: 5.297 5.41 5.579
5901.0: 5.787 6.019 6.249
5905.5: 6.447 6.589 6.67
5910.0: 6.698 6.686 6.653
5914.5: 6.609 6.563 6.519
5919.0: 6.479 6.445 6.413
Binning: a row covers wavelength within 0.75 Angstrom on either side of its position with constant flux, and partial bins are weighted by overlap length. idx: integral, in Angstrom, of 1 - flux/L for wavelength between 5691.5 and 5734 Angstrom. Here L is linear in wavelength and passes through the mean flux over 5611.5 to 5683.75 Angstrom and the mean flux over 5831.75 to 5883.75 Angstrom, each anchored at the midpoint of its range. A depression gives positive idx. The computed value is 3.2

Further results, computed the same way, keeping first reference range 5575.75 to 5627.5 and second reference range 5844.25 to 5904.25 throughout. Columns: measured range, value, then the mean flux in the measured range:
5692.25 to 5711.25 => 0.86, 5.74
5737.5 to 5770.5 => -3.06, 6.53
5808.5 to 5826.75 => -2.31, 6.69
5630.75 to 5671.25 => -3.25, 6.53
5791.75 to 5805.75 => -2.11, 6.84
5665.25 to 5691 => -1.93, 6.48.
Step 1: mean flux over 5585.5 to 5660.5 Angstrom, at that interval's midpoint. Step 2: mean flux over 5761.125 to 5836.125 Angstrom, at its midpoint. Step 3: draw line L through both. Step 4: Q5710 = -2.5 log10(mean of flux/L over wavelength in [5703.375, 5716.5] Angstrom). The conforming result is 0.223 mag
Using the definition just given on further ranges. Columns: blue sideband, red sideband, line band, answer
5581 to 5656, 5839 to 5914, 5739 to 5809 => -0.09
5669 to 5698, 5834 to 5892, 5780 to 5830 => -0.11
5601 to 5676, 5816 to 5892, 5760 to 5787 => -0.08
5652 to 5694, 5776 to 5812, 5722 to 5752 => 0.05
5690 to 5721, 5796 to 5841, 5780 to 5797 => -0.08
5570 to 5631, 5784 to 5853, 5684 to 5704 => 0.04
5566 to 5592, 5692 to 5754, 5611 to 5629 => -0.04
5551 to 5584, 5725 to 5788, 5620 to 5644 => -0.08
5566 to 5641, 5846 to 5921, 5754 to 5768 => -0.11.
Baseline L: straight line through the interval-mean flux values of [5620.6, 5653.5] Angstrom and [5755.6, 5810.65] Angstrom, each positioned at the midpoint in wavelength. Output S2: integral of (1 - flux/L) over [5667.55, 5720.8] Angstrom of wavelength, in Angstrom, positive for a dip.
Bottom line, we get 4.77 Angstrom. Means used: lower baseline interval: 6.56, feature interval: 6.06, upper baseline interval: 6.8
